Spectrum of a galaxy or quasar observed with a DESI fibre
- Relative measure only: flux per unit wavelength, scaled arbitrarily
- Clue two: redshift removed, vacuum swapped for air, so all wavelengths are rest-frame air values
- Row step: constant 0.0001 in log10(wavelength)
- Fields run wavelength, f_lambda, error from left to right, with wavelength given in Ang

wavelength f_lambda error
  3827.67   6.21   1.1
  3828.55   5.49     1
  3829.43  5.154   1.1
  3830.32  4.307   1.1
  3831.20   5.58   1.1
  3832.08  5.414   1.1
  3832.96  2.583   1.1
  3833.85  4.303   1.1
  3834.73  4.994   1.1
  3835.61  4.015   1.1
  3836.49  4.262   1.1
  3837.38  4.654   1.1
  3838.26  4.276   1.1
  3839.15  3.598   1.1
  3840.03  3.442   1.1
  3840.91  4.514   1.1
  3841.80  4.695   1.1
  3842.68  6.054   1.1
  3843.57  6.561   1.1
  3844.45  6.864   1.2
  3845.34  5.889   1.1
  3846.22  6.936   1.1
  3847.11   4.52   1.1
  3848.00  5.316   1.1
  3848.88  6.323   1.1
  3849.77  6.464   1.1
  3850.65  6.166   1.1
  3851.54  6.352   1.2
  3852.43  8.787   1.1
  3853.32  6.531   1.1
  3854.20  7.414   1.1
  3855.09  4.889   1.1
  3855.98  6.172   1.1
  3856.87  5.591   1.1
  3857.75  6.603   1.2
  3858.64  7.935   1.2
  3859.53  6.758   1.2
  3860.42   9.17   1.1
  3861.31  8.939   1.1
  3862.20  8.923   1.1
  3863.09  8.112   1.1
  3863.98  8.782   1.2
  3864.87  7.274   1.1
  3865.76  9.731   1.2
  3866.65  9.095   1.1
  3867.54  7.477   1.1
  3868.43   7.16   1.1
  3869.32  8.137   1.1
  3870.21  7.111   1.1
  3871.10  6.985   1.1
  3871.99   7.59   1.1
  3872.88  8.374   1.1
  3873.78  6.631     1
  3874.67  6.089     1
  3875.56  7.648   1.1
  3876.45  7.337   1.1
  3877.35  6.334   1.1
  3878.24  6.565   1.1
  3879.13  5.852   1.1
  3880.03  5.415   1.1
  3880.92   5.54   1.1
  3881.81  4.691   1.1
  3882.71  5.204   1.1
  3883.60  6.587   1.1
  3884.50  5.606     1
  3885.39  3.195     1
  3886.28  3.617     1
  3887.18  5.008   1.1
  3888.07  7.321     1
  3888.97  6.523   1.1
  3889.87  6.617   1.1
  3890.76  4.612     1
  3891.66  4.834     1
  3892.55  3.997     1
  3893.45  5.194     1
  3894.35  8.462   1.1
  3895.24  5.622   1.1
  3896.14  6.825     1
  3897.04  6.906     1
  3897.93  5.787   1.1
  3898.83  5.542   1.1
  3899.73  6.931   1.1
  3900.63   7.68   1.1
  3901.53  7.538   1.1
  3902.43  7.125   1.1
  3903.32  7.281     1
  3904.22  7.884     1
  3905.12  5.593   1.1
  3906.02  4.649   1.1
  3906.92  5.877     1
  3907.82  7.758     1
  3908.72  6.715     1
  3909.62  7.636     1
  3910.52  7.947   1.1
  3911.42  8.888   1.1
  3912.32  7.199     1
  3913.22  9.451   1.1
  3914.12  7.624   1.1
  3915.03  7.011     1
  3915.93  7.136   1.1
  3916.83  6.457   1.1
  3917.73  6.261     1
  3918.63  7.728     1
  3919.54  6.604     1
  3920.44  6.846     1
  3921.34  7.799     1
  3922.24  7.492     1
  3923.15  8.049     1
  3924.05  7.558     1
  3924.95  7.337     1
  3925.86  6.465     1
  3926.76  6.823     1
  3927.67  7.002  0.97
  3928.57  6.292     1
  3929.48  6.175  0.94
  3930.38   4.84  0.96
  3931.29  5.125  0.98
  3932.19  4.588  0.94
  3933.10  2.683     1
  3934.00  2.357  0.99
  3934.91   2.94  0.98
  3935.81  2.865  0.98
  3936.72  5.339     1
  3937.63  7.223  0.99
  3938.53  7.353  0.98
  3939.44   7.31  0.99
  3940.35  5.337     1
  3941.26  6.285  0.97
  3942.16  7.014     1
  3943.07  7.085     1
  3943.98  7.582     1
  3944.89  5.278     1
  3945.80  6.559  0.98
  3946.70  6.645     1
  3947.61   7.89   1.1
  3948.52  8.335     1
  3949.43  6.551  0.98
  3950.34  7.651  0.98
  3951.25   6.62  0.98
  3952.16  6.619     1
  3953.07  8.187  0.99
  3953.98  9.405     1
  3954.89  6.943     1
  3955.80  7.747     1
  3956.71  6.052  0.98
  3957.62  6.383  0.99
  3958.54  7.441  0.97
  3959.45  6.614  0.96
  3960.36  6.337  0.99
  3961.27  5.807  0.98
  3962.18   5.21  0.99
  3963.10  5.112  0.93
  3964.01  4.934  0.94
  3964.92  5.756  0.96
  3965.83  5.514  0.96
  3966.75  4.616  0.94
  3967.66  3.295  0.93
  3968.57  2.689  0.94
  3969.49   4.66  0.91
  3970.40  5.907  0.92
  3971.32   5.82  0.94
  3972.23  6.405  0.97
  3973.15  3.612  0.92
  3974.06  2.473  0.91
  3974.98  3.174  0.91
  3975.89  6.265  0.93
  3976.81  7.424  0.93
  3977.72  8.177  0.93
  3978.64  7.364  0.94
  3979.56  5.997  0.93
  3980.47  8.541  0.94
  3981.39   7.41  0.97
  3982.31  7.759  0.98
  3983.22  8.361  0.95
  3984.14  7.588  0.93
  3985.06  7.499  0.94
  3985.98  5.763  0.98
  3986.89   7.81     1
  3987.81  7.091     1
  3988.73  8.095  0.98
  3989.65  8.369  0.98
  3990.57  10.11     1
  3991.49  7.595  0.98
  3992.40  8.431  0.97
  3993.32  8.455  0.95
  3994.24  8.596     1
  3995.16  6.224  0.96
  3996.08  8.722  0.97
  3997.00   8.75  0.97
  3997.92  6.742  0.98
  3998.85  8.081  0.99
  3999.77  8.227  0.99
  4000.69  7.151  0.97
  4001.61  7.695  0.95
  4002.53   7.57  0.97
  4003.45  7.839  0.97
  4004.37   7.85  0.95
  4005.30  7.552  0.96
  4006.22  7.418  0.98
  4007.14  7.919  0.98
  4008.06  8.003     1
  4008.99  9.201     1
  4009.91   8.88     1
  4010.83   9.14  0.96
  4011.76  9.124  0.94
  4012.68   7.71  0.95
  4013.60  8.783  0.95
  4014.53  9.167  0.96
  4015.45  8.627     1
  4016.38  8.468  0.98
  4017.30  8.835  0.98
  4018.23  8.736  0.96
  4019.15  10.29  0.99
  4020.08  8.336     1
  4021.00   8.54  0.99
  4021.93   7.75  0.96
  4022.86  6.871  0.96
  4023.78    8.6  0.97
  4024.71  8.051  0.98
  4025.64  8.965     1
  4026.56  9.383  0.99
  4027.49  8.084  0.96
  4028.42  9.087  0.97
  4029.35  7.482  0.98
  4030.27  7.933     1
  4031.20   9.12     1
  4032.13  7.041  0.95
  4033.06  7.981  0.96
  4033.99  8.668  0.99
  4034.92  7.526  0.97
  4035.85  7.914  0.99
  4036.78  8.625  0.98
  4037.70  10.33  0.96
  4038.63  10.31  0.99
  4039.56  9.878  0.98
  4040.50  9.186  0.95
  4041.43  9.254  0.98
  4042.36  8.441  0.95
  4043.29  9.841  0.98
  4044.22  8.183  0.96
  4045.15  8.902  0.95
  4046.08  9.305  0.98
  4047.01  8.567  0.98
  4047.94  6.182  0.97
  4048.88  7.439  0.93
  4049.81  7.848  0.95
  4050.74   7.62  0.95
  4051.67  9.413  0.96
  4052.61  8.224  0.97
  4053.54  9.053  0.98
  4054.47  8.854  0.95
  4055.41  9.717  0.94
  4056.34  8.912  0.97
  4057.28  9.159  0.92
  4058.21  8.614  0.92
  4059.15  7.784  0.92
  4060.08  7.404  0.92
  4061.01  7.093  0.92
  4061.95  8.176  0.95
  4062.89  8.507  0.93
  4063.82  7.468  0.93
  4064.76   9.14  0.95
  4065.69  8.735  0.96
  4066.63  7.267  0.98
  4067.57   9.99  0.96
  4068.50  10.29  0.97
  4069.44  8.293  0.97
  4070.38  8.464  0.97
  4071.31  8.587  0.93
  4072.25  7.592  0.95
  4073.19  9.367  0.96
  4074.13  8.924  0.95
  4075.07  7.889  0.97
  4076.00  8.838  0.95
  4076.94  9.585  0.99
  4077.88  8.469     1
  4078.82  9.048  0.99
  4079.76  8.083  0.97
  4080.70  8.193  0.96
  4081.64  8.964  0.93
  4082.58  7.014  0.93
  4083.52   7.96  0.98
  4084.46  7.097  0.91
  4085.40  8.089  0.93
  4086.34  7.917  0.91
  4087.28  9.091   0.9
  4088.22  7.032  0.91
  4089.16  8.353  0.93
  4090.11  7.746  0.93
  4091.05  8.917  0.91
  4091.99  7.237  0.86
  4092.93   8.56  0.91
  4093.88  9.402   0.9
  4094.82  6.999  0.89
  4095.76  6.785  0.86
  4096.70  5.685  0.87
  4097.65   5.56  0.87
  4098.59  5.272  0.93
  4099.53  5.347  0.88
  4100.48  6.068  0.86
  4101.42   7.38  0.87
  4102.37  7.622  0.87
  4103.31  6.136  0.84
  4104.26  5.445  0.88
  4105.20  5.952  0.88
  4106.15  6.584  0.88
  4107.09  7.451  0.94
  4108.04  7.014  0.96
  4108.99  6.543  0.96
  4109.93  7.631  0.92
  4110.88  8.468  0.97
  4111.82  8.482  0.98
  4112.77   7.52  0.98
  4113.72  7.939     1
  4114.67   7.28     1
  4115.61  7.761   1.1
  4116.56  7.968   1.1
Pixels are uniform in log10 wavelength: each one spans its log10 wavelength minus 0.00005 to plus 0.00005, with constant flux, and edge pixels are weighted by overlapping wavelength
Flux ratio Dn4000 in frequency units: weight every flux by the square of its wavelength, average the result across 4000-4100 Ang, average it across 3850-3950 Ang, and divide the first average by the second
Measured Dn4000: 1.35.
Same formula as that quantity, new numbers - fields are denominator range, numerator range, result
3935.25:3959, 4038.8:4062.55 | 1.32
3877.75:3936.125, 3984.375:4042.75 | 1.41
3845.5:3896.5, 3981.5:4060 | 1.36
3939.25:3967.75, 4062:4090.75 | 1.37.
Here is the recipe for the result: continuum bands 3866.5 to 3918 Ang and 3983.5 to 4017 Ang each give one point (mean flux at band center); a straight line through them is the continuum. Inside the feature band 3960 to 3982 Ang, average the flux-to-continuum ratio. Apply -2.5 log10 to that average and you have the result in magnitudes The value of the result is 0.36 mag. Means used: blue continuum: 6.58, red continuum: 8.07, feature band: 5.53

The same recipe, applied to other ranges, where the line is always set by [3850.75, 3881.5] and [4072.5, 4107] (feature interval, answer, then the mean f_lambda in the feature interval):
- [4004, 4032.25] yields -0.132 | 8.44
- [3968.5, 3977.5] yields 0.421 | 5.02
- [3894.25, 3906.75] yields 0.103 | 6.64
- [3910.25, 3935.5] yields 0.132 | 6.49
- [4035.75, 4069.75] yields -0.153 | 8.66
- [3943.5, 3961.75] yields 0.052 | 7.03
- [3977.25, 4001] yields -0.055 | 7.81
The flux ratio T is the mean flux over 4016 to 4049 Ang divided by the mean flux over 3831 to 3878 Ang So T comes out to 1.33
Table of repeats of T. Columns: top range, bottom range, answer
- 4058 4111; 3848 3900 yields 1.17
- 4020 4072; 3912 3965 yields 1.31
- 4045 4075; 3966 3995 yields 1.28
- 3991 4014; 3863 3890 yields 1.21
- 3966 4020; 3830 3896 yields 1.20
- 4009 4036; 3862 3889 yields 1.25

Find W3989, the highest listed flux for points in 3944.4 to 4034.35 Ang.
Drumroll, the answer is 10.29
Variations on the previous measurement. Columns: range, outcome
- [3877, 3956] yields 9.451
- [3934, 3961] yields 9.405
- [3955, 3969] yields 7.747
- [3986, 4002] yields 10.11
